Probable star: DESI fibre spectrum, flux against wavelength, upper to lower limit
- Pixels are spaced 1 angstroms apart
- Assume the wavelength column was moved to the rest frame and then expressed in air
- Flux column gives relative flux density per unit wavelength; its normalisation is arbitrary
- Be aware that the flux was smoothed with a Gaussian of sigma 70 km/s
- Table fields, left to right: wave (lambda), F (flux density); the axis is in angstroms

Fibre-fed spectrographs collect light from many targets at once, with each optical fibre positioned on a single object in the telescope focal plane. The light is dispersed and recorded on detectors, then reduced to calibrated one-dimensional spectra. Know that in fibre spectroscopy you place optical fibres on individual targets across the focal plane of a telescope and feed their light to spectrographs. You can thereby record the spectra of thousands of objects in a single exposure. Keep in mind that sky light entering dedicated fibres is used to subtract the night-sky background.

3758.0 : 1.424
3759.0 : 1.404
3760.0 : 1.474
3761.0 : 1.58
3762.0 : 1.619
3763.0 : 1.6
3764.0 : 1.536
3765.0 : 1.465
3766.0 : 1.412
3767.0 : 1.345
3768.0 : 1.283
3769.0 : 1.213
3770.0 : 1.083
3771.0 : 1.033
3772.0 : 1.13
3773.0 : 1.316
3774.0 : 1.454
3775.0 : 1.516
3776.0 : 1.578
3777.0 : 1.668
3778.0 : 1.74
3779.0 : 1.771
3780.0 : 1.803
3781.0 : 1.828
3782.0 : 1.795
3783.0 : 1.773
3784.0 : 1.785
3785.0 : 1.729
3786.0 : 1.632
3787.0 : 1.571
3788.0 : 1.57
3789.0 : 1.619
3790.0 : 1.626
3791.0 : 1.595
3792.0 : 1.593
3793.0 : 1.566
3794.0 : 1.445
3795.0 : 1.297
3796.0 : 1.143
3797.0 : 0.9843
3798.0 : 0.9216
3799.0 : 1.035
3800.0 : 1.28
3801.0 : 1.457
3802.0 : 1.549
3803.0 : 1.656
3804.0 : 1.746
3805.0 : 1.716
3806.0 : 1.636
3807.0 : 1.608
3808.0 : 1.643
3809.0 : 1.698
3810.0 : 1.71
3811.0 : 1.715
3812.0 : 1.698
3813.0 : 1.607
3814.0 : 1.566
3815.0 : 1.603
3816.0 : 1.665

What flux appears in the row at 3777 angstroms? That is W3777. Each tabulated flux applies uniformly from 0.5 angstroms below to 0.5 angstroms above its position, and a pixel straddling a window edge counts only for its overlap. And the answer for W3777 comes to 1.668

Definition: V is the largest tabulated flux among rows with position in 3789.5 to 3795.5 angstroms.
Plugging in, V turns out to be 1.626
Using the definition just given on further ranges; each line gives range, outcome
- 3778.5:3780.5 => 1.803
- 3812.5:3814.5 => 1.607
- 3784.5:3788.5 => 1.729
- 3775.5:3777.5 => 1.668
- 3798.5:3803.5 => 1.656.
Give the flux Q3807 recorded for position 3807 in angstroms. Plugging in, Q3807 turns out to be 1.608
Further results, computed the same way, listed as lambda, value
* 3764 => 1.536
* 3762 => 1.619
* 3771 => 1.033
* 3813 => 1.607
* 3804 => 1.746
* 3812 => 1.698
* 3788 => 1.57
